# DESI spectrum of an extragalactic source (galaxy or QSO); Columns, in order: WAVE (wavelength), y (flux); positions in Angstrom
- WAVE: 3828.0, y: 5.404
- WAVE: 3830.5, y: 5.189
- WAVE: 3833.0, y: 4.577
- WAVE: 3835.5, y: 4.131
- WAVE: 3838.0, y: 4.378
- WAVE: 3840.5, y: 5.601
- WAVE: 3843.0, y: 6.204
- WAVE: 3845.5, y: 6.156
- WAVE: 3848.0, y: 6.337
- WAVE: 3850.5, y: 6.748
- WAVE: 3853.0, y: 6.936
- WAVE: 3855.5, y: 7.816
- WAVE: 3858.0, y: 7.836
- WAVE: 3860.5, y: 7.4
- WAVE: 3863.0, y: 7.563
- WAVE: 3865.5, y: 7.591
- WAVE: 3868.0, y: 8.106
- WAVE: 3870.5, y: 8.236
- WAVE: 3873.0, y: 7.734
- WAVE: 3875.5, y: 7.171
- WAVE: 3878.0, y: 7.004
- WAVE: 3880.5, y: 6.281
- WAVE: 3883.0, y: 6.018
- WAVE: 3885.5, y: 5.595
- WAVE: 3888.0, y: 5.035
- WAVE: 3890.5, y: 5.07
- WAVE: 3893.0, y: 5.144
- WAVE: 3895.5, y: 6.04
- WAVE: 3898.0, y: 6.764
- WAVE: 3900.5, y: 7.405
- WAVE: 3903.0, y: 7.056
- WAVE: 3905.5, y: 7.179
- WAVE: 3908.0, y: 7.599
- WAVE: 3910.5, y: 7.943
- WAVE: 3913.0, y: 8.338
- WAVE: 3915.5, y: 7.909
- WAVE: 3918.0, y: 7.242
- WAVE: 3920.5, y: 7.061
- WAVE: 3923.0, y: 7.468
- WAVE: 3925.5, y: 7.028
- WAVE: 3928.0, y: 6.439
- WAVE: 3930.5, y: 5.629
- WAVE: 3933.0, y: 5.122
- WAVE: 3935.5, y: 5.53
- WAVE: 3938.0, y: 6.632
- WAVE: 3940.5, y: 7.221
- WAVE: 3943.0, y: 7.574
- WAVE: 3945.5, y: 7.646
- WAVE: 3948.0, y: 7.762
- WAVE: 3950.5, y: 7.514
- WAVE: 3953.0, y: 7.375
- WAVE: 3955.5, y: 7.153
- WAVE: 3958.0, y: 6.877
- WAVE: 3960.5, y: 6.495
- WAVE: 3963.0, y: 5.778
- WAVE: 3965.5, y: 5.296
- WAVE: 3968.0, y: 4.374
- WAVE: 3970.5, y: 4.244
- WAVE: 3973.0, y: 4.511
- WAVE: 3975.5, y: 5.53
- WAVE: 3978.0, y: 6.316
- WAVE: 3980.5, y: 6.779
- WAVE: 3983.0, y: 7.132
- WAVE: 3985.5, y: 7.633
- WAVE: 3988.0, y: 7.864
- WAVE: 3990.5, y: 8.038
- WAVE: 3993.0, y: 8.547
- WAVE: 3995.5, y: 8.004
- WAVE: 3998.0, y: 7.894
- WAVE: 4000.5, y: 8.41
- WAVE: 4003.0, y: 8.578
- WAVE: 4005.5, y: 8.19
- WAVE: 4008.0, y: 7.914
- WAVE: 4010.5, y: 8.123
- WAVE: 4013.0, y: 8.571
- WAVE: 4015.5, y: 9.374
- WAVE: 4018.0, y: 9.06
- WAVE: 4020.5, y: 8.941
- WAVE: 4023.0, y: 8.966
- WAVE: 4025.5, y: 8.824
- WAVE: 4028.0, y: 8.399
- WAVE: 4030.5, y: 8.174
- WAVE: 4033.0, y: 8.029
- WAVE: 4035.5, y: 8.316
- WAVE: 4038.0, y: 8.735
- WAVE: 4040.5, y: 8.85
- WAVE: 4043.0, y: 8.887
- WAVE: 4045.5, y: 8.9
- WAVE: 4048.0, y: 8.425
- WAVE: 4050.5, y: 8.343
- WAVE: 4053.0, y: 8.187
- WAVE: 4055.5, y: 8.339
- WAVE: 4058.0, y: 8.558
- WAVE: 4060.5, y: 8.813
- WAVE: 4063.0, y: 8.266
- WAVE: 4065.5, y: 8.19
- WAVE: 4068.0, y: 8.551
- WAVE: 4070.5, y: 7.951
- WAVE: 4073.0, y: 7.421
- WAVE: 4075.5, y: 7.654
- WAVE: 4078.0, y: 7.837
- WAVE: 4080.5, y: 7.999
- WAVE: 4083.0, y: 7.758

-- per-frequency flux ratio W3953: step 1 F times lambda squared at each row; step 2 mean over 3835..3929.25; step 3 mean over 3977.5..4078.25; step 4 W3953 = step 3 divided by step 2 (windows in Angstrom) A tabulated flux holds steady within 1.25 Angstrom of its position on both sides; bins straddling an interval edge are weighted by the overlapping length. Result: 1.3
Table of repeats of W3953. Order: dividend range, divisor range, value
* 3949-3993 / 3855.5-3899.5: 1.00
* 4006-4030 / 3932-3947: 1.35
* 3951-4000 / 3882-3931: 1.03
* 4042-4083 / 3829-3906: 1.41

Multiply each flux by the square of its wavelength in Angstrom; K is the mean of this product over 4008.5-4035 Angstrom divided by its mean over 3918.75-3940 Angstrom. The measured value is 1.4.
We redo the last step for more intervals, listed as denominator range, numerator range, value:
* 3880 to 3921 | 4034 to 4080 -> 1.35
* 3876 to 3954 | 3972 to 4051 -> 1.25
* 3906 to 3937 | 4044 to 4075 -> 1.28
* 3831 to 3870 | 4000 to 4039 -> 1.43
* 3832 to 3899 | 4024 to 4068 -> 1.45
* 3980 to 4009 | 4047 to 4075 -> 1.07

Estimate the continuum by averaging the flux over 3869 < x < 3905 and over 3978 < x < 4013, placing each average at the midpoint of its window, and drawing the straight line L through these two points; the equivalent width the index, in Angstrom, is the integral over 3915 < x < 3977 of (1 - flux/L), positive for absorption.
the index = 6.8 Angstrom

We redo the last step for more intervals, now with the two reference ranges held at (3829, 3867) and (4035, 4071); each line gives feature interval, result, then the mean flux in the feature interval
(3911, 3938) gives 1.2 Angstrom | 6.8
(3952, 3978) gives 6.1 Angstrom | 5.77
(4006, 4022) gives -1.1 Angstrom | 8.65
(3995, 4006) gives -0.4 Angstrom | 8.23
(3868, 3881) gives -1.7 Angstrom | 7.42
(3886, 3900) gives 2.2 Angstrom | 5.71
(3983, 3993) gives 0.0 Angstrom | 7.84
